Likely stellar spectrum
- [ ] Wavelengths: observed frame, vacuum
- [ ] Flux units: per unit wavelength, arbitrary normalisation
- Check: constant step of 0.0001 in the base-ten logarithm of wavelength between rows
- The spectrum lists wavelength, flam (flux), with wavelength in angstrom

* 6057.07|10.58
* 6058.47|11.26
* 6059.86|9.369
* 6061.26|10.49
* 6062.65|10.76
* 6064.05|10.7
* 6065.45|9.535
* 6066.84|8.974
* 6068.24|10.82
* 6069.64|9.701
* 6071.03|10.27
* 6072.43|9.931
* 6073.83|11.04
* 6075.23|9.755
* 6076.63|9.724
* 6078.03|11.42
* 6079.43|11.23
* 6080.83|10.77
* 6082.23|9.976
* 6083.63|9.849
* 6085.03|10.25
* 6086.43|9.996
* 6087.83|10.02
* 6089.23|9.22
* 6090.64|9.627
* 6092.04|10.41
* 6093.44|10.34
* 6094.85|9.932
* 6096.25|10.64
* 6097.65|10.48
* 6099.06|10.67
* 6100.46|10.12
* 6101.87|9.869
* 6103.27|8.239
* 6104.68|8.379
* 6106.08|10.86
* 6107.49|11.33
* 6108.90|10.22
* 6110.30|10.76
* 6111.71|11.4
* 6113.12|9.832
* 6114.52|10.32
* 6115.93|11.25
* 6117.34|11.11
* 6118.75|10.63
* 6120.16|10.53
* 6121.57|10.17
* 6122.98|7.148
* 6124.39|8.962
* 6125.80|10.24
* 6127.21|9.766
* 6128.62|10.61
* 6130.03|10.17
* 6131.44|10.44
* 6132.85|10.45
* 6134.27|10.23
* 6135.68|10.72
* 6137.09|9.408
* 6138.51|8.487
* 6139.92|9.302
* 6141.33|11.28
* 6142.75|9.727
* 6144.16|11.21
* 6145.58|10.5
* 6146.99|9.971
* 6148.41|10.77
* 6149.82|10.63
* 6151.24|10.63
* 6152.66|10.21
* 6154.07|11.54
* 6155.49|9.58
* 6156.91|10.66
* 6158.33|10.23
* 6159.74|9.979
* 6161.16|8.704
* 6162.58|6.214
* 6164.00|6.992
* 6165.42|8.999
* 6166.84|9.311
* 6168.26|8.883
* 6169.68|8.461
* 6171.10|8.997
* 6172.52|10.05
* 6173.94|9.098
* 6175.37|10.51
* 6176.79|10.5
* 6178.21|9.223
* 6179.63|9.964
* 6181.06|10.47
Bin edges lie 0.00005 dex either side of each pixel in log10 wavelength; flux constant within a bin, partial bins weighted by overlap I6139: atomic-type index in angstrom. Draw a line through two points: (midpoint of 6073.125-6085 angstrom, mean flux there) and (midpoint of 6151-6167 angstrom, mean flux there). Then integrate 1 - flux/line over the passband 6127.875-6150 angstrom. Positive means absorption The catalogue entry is -1.3 angstrom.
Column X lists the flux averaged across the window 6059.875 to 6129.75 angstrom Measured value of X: 10.2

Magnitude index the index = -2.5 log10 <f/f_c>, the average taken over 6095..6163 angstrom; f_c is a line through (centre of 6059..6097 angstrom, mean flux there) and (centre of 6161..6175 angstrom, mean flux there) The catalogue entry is -0.09 mag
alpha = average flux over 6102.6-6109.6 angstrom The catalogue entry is 9.81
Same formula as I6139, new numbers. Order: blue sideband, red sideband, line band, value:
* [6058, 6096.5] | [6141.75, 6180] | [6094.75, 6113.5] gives -0.3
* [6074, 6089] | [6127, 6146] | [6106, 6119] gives -0.7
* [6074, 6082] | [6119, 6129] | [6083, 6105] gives 0.7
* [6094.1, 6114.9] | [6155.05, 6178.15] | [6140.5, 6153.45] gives -1.4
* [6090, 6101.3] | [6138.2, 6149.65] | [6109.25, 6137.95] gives 0.2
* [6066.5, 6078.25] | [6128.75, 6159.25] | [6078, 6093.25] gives 0.0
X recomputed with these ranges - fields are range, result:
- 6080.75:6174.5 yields 9.93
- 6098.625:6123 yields 10.2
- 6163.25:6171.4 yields 8.58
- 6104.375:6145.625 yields 10.2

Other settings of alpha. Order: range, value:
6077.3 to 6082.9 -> 10.8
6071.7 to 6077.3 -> 10.1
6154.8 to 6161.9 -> 9.82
